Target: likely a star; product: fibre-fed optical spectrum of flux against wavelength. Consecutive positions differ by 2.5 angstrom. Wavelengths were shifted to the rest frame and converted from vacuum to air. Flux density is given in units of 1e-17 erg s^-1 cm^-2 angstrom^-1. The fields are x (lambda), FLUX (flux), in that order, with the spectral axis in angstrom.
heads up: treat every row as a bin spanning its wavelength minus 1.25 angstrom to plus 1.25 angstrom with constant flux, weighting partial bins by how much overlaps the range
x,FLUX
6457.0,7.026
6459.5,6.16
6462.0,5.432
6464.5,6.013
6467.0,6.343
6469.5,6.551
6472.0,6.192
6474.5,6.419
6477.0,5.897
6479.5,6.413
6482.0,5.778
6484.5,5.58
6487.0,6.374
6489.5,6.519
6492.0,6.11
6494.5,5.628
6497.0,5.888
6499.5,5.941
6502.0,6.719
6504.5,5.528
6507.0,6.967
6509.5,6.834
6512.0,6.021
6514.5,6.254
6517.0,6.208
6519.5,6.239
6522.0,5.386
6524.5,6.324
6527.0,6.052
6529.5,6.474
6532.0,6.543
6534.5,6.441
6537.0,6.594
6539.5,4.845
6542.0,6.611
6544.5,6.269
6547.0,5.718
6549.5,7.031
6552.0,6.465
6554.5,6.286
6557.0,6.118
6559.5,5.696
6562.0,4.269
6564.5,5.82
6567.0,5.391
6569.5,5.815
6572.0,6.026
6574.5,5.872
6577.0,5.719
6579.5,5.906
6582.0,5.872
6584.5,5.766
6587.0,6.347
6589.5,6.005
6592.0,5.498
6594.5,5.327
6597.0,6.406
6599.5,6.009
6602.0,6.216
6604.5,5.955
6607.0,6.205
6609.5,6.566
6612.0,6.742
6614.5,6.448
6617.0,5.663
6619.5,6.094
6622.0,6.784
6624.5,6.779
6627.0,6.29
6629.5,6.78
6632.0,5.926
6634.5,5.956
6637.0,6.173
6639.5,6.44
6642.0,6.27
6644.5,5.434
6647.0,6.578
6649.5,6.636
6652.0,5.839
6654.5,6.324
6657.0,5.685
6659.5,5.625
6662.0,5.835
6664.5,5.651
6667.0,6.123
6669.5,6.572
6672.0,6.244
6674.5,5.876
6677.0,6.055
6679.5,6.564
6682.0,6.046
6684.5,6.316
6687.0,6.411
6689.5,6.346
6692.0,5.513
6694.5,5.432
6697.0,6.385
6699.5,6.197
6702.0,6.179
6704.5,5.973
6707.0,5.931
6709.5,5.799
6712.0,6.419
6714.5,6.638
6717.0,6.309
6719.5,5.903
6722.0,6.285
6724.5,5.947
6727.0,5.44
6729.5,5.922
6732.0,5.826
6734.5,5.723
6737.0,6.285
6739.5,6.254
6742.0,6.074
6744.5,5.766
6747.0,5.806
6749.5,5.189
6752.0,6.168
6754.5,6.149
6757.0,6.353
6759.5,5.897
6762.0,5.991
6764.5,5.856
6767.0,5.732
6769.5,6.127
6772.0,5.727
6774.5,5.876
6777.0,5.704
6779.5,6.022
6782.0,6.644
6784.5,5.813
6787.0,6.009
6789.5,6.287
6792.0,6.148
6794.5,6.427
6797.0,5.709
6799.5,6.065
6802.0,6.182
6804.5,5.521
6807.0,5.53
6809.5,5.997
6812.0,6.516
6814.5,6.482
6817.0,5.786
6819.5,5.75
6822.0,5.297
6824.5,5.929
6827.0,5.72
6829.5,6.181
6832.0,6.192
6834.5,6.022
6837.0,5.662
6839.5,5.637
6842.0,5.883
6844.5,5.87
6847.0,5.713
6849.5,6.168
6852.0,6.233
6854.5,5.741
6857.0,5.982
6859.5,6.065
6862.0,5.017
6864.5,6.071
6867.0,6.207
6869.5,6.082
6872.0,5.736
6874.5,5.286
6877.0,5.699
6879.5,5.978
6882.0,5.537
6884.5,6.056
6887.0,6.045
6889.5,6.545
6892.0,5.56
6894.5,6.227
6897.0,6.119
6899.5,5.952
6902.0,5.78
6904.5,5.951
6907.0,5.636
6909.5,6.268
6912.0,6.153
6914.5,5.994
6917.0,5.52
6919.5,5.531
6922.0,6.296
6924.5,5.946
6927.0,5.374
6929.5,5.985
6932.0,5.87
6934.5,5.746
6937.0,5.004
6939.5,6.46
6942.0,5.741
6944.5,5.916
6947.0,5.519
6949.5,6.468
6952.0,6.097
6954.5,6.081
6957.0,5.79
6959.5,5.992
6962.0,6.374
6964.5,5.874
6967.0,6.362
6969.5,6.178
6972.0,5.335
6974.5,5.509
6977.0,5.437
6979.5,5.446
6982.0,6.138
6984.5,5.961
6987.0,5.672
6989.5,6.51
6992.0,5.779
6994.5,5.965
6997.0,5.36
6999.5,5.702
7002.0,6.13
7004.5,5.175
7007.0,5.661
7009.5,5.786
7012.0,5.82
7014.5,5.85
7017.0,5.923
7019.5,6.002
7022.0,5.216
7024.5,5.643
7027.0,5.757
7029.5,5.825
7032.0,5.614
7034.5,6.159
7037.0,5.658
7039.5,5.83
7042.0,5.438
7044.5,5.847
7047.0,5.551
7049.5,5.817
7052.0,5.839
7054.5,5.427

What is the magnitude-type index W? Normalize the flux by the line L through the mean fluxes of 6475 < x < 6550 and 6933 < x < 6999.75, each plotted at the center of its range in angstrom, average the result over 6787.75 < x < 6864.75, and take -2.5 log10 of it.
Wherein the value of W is 0.01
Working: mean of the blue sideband 6.17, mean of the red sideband 5.87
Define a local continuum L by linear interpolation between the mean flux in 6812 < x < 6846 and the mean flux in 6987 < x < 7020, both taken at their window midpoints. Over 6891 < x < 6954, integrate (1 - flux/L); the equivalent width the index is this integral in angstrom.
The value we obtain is -0.4 angstrom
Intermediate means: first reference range 5.9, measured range 5.89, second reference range 5.81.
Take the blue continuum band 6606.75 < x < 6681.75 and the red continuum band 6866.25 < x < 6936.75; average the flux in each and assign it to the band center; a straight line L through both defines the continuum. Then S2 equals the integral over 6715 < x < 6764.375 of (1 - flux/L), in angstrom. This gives 0.9 angstrom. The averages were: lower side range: 6.2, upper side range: 5.88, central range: 5.97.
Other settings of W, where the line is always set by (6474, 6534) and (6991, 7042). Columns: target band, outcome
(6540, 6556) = -0.03 mag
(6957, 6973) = -0.04 mag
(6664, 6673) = -0.03 mag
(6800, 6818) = -0.02 mag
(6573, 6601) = 0.04 mag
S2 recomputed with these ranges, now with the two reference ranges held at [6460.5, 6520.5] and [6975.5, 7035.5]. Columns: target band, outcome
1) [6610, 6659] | -1.6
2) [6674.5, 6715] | -0.8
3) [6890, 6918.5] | -0.4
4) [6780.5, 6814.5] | -0.9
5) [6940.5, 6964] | -0.8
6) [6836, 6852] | 0.1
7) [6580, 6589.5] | 0.2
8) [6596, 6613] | -0.6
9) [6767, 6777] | 0.1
